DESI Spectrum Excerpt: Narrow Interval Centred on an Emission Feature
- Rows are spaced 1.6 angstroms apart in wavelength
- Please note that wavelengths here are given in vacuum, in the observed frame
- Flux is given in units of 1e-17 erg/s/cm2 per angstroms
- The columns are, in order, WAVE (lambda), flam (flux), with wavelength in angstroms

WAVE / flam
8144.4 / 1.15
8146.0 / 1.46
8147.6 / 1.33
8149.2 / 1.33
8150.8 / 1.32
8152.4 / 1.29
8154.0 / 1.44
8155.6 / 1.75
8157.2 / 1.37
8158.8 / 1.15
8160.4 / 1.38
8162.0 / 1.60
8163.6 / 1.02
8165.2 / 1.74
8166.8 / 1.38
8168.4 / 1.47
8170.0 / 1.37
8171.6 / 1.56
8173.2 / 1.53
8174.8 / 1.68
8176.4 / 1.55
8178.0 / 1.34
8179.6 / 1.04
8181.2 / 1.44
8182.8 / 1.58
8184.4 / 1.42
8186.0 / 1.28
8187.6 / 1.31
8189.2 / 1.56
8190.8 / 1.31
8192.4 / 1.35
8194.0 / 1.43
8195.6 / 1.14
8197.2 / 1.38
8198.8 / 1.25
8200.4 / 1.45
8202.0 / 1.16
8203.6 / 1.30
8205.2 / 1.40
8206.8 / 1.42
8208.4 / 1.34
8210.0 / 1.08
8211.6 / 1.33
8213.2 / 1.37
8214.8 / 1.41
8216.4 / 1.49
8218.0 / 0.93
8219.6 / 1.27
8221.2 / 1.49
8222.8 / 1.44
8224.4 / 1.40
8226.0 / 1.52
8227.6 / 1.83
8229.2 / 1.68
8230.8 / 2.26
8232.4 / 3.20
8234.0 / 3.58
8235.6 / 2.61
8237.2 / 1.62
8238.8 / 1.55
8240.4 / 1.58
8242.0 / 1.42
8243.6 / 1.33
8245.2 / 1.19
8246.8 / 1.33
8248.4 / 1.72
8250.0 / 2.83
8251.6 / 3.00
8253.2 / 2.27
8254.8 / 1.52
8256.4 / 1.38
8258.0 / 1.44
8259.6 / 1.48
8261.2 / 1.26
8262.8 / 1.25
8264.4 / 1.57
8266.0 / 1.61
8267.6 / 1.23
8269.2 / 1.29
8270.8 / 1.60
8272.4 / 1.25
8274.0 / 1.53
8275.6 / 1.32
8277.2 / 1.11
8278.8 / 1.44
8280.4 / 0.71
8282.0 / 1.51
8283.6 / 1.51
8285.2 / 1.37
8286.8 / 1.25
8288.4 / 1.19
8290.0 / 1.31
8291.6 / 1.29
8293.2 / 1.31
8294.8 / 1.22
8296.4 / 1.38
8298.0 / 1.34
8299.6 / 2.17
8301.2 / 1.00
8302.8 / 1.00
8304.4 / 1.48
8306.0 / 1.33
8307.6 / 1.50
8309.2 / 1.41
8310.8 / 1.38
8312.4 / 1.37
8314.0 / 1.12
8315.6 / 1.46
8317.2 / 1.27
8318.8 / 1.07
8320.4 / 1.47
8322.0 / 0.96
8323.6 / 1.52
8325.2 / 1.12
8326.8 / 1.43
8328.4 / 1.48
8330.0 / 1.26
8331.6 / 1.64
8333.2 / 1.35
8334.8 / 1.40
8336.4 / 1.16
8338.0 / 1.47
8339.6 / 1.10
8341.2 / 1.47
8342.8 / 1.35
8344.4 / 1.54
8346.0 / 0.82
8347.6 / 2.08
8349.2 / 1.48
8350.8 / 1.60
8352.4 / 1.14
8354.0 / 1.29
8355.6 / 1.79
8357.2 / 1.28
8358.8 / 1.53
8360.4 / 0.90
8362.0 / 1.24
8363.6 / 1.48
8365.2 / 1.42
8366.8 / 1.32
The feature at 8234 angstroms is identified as [S II]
